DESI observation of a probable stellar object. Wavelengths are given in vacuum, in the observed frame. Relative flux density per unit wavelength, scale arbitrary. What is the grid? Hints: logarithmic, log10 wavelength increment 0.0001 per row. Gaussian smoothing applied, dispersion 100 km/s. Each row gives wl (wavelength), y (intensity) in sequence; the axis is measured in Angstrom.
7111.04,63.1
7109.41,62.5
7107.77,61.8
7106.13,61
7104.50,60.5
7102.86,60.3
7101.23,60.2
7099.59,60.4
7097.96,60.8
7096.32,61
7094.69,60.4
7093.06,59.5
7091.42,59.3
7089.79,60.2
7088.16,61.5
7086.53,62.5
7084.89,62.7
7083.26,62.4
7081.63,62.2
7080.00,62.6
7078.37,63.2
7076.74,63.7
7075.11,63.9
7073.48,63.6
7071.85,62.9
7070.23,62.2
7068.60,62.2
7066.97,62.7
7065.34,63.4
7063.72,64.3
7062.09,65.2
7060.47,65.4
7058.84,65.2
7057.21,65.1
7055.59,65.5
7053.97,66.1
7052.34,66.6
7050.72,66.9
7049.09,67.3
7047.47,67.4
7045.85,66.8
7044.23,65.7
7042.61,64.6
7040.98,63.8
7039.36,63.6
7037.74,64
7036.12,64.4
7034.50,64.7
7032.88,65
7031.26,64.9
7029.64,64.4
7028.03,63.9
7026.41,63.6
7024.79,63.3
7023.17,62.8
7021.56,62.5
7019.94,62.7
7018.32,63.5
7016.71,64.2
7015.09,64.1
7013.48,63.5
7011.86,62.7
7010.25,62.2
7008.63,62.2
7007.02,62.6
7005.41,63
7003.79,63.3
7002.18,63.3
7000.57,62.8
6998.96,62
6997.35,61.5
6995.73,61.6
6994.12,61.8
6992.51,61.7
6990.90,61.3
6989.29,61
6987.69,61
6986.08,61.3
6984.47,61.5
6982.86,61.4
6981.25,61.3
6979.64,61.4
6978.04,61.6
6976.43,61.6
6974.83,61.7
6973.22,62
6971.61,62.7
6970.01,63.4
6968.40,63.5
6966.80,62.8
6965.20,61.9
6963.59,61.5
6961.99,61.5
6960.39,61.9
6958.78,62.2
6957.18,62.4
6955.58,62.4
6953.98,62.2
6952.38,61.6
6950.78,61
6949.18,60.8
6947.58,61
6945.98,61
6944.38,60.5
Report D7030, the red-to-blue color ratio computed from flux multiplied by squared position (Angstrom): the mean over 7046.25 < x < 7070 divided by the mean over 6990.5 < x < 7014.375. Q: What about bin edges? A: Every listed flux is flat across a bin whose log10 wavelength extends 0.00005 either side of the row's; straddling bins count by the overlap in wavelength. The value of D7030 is 1.06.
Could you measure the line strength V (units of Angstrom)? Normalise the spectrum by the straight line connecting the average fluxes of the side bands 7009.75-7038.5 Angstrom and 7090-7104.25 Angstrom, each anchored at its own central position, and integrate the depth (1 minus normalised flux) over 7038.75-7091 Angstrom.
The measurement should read -1.9 Angstrom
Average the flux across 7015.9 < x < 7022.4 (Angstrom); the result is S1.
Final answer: 63.3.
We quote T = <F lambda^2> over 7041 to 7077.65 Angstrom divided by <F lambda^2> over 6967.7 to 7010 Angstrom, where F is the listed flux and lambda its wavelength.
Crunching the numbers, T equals 1.07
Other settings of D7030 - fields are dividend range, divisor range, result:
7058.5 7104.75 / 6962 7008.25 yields 1.03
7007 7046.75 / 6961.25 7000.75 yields 1.05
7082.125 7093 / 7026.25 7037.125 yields 0.97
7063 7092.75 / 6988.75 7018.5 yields 1.02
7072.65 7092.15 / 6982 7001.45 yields 1.04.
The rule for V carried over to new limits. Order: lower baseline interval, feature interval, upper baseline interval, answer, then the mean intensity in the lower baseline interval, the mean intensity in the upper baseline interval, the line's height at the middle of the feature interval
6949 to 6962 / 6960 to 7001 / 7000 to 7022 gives 0.4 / 61.9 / 63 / 62.4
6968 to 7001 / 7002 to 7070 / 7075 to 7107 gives -3.0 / 61.8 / 61.4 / 61.6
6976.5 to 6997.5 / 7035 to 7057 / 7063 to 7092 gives -1.2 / 61.4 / 62.6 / 62.2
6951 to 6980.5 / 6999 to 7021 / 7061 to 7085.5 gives -0.2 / 62.1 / 63.2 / 62.6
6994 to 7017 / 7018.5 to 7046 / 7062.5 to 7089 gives -0.6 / 62.7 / 62.9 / 62.8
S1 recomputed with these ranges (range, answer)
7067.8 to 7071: 62.2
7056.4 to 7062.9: 65.2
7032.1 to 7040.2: 64.3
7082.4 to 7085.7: 62.6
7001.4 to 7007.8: 63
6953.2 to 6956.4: 62.4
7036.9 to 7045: 64.3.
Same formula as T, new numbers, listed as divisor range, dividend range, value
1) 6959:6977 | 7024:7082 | 1.06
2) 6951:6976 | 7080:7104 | 1.02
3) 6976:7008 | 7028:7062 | 1.07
